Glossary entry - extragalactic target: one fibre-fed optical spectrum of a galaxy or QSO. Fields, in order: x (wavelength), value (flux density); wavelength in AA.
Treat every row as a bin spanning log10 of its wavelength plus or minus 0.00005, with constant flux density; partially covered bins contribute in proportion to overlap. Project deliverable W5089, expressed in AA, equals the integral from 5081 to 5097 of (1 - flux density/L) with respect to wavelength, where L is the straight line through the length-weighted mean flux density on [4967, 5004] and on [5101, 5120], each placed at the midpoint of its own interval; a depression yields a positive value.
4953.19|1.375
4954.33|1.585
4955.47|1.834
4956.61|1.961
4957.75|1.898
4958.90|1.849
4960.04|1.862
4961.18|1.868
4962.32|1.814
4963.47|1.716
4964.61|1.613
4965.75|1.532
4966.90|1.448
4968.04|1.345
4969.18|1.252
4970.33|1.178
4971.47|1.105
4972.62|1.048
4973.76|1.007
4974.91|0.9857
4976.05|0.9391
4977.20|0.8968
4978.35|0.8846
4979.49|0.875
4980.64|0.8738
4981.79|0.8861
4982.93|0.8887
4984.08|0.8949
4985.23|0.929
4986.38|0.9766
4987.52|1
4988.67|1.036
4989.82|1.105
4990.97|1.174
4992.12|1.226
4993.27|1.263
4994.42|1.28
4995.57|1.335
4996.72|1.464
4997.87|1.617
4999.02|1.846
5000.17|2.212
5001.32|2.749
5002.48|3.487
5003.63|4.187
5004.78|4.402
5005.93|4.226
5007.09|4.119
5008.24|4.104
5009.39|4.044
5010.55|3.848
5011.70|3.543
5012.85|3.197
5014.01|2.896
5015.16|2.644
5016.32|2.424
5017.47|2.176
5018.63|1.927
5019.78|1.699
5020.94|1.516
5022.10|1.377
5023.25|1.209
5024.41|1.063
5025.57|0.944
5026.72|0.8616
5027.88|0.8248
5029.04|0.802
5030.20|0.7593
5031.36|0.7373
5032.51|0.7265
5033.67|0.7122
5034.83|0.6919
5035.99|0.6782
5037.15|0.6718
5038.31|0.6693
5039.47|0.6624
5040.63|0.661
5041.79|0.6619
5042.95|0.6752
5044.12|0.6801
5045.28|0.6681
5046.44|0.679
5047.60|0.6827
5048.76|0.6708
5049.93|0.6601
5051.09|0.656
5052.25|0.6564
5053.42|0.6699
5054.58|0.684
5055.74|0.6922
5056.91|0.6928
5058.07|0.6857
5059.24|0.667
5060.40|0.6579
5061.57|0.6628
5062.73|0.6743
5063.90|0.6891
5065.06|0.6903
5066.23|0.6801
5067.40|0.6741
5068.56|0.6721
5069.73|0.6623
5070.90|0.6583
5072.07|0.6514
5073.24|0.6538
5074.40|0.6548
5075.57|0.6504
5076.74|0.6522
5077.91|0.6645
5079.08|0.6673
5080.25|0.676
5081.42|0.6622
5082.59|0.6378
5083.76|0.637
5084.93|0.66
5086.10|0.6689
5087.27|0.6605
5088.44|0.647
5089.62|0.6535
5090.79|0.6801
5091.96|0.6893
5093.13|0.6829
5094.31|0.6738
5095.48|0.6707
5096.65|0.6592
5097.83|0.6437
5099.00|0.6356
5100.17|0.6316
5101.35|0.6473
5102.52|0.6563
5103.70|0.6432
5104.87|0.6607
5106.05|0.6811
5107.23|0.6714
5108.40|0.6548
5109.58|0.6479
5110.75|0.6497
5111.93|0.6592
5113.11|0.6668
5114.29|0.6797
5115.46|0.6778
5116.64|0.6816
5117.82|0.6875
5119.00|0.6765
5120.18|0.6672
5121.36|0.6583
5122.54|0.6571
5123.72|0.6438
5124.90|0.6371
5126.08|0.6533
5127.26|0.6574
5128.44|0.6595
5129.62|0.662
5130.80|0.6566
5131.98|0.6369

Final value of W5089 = 2.5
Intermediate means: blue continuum 1.36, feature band 0.663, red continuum 0.665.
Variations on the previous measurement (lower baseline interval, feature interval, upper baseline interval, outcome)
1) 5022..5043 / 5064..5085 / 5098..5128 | 1.87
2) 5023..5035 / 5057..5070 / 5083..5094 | 1.13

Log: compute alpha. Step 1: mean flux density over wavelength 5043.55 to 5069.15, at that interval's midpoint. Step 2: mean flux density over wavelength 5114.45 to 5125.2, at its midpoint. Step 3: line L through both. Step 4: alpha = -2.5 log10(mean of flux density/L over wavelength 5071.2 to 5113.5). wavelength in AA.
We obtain 0.019 mag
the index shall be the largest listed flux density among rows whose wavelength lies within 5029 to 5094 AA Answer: 0.802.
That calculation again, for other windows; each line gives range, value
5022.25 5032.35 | 1.209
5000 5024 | 4.402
